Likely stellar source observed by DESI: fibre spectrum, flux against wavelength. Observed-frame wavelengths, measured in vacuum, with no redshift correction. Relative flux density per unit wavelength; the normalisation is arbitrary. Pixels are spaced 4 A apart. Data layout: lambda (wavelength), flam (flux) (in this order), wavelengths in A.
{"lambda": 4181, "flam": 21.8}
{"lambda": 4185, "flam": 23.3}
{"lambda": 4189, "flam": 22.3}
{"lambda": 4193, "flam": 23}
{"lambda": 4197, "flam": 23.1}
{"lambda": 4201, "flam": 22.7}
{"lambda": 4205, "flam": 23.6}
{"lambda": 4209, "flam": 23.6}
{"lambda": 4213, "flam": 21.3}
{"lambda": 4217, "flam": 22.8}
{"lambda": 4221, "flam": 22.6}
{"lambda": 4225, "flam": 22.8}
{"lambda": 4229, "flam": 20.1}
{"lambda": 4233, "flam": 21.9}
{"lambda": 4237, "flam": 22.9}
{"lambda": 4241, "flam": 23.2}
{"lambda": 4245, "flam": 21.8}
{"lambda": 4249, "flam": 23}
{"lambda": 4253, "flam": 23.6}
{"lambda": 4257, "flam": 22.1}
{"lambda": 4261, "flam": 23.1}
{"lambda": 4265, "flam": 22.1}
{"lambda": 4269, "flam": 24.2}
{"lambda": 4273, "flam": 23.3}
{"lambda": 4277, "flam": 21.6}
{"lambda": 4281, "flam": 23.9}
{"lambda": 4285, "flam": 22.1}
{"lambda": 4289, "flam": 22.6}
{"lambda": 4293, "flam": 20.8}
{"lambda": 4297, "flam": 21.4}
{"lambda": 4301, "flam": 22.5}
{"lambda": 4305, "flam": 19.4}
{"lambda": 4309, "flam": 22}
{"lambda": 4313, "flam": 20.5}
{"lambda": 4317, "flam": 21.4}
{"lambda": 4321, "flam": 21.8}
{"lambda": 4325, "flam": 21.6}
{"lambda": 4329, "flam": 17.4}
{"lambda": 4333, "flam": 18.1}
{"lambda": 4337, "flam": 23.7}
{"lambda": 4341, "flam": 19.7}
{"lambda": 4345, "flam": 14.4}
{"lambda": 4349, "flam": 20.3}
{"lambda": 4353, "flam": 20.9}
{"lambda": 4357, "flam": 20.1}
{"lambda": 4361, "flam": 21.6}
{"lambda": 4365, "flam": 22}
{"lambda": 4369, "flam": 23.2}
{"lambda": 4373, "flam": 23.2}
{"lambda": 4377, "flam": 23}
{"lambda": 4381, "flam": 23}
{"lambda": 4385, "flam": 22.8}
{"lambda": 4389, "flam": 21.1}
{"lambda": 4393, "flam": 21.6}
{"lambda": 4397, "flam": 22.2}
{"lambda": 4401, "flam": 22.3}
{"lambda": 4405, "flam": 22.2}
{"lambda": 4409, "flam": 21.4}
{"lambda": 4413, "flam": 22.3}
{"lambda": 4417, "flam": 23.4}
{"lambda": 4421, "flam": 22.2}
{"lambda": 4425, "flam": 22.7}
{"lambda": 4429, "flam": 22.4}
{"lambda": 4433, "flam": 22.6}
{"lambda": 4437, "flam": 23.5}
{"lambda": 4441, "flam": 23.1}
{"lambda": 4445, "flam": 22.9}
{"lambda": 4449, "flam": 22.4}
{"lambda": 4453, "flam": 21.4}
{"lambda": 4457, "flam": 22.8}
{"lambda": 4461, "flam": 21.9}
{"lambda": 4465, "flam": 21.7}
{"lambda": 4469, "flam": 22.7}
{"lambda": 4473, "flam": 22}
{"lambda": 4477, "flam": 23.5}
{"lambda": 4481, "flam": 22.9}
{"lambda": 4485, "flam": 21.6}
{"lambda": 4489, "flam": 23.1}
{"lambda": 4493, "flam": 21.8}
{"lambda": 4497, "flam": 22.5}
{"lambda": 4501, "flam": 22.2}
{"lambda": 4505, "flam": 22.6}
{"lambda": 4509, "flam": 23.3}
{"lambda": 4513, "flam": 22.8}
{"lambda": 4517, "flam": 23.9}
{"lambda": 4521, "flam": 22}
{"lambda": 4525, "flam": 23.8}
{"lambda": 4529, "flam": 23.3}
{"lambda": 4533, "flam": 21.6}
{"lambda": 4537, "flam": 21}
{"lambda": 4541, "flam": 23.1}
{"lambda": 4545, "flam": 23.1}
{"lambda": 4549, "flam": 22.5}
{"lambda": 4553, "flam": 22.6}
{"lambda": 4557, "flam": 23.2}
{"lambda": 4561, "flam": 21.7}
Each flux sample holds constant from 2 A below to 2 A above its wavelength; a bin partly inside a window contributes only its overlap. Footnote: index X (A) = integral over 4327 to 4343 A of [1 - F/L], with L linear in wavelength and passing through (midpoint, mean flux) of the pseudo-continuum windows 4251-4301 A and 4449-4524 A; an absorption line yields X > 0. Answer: 2.0 A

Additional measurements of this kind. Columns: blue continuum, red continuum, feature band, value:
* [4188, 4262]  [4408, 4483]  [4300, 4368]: 6.39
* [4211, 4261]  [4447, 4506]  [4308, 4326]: 0.75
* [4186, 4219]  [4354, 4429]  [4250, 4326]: 1.44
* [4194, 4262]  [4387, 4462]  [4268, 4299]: 0.13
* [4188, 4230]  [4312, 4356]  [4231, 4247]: -0.35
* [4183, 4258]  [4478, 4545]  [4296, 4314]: 1.15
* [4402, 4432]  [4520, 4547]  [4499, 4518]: -0.32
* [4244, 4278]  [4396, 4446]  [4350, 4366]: 1.14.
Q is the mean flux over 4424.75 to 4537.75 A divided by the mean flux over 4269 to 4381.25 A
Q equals 1.1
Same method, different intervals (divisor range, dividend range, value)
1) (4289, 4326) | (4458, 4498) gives 1.05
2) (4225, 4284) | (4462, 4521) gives 1.00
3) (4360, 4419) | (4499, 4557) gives 1.02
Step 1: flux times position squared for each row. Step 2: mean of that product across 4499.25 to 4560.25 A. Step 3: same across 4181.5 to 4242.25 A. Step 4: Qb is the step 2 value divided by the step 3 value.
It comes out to 1.2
